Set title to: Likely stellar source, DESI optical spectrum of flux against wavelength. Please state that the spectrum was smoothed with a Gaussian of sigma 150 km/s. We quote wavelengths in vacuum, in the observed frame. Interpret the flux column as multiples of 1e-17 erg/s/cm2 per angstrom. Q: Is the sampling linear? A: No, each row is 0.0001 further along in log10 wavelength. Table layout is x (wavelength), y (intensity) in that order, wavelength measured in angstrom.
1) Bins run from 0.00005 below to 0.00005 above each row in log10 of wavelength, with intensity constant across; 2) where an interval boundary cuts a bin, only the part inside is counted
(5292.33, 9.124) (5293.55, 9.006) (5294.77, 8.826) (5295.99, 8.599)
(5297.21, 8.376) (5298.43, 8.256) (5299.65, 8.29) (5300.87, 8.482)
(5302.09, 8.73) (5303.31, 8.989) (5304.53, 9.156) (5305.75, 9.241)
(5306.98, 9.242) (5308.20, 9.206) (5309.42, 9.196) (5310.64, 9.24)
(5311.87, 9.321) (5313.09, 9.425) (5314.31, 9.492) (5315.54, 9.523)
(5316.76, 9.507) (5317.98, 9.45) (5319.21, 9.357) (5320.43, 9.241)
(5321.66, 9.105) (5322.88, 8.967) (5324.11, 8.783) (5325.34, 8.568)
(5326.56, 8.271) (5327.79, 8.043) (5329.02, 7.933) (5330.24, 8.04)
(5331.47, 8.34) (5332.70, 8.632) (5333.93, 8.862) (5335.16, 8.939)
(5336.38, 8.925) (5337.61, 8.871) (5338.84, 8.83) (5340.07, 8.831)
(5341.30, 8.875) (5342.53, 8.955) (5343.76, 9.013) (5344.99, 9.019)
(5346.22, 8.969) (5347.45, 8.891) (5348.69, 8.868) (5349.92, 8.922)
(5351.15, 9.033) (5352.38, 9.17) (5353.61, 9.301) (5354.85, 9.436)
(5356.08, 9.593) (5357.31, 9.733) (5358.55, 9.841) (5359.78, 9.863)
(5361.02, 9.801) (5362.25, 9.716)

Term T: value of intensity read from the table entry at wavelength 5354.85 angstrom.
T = 9.436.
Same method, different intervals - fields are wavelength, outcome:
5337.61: 8.871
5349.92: 8.922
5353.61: 9.301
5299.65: 8.29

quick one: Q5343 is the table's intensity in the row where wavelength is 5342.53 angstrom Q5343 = 8.955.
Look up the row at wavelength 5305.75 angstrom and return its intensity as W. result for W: 9.241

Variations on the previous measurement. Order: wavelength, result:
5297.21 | 8.376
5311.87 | 9.321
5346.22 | 8.969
